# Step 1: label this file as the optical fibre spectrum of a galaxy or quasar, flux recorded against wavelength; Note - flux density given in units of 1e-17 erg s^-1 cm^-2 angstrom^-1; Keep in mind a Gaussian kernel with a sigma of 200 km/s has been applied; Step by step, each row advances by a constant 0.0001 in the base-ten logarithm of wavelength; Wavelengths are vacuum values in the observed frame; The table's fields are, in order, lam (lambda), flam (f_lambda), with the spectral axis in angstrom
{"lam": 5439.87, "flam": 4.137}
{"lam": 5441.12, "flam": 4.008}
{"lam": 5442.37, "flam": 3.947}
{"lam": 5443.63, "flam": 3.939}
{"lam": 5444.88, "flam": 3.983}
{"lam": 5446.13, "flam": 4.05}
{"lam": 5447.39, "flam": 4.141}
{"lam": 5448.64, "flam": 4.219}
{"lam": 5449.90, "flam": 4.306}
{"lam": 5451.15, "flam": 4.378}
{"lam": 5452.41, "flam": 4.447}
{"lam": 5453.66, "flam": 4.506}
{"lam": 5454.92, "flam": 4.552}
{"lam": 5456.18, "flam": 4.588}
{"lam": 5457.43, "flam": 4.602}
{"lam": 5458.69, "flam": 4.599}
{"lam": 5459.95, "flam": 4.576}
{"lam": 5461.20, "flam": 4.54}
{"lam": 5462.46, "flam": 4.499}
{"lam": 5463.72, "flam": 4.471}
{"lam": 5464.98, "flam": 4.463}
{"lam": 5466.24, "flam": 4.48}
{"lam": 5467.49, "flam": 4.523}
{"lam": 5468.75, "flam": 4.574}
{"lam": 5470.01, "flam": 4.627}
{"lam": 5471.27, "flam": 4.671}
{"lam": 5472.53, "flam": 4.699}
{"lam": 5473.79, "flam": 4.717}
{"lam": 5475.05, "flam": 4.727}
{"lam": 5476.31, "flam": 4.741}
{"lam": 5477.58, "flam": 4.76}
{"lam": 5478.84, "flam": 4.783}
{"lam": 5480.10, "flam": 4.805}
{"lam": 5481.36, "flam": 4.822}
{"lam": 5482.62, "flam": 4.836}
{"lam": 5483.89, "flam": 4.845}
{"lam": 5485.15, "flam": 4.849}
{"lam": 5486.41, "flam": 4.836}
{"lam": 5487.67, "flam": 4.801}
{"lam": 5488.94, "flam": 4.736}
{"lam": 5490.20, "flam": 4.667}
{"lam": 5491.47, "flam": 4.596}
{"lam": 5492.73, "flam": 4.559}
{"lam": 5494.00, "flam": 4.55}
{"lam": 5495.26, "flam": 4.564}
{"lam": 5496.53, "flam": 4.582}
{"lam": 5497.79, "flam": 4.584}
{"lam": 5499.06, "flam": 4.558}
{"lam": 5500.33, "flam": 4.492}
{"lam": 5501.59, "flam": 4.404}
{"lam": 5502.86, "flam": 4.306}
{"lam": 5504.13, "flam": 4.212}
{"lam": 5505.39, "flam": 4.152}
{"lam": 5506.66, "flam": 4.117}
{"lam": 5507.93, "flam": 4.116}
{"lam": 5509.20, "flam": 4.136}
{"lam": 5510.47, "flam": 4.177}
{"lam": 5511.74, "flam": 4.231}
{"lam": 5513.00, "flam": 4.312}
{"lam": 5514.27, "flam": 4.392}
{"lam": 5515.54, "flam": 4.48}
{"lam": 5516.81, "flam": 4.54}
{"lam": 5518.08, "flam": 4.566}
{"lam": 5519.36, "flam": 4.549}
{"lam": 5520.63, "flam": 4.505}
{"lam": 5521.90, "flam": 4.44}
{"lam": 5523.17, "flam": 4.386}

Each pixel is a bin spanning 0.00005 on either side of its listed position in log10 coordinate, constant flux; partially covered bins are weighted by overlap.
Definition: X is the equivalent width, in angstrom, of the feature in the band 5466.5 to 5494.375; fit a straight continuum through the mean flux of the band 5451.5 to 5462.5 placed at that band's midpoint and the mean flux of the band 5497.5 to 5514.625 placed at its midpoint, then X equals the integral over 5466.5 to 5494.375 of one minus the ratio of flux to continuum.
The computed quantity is -1.8 angstrom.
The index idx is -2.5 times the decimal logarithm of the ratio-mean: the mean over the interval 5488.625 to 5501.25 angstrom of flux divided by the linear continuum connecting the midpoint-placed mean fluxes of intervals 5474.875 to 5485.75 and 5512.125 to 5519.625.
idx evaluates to 0.02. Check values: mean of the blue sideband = 4.8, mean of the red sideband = 4.46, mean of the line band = 4.58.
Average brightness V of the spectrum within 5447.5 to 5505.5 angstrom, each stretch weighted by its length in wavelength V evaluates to 4.58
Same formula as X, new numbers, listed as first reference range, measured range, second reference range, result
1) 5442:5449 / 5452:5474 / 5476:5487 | -0.7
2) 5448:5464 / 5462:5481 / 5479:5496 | -0.1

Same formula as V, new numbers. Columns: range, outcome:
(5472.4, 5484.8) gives 4.78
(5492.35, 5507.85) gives 4.41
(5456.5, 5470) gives 4.54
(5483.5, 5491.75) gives 4.77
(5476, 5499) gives 4.71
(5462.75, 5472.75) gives 4.56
